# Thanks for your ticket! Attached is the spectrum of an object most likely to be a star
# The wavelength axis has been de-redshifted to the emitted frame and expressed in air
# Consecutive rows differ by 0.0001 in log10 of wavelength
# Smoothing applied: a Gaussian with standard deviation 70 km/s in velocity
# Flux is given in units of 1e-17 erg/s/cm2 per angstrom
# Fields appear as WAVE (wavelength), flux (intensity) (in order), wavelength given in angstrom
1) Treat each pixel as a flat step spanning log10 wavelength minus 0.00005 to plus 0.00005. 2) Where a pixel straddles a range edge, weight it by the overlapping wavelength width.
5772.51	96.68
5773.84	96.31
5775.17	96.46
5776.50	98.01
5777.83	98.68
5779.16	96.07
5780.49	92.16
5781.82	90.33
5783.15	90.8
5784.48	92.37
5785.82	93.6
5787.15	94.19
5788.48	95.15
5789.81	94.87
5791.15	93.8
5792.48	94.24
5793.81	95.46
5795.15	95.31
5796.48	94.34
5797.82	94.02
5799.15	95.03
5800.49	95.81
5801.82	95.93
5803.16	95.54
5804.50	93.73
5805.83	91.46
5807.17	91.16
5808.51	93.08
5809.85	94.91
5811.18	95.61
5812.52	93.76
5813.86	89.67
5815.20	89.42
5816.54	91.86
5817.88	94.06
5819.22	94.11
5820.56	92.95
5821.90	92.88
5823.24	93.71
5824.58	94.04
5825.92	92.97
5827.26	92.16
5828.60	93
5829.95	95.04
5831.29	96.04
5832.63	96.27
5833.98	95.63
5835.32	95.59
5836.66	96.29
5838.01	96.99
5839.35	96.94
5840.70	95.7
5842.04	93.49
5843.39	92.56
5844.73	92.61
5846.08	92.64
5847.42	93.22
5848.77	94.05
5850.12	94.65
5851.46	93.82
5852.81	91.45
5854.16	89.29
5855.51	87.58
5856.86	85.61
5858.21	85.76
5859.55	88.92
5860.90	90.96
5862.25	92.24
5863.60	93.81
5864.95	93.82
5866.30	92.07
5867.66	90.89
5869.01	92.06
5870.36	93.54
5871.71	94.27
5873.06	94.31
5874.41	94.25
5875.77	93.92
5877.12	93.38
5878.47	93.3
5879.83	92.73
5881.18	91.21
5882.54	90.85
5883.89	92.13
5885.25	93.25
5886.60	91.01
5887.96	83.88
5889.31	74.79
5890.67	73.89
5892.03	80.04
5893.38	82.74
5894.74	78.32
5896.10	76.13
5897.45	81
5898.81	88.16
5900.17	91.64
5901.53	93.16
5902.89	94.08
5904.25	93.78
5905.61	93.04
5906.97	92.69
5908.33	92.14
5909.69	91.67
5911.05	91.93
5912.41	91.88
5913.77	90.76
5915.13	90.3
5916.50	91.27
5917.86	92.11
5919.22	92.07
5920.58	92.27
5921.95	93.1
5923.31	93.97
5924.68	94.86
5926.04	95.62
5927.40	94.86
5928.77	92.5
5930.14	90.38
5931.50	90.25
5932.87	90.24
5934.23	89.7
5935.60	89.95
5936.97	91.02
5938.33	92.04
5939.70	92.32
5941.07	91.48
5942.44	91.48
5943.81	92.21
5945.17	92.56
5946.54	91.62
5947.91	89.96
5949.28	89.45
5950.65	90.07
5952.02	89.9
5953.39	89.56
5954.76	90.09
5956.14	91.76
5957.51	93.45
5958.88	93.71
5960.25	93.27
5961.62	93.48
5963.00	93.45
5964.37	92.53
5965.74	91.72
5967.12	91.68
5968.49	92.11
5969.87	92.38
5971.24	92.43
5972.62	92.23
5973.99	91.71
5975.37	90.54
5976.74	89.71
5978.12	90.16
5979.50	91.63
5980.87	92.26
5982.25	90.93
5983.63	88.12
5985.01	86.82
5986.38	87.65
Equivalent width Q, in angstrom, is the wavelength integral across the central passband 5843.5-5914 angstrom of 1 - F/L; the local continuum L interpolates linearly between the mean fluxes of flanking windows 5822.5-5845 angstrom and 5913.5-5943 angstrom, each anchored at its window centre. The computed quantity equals 2.6 angstrom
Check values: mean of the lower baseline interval 94.7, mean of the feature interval 90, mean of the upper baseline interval 91.9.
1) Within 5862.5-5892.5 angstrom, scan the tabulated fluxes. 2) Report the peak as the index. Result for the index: 94.31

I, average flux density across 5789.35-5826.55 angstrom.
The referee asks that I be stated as 93.7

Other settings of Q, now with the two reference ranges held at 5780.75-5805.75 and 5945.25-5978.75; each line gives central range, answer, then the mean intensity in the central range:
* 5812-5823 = 0.2 angstrom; 92.3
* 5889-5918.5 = 1.5 angstrom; 87.7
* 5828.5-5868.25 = 0.1 angstrom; 92.9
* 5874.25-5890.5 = 0.5 angstrom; 89.7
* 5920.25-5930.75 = -0.2 angstrom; 93.4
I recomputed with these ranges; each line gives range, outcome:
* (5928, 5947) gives 91.3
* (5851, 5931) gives 90.2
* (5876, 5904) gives 87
